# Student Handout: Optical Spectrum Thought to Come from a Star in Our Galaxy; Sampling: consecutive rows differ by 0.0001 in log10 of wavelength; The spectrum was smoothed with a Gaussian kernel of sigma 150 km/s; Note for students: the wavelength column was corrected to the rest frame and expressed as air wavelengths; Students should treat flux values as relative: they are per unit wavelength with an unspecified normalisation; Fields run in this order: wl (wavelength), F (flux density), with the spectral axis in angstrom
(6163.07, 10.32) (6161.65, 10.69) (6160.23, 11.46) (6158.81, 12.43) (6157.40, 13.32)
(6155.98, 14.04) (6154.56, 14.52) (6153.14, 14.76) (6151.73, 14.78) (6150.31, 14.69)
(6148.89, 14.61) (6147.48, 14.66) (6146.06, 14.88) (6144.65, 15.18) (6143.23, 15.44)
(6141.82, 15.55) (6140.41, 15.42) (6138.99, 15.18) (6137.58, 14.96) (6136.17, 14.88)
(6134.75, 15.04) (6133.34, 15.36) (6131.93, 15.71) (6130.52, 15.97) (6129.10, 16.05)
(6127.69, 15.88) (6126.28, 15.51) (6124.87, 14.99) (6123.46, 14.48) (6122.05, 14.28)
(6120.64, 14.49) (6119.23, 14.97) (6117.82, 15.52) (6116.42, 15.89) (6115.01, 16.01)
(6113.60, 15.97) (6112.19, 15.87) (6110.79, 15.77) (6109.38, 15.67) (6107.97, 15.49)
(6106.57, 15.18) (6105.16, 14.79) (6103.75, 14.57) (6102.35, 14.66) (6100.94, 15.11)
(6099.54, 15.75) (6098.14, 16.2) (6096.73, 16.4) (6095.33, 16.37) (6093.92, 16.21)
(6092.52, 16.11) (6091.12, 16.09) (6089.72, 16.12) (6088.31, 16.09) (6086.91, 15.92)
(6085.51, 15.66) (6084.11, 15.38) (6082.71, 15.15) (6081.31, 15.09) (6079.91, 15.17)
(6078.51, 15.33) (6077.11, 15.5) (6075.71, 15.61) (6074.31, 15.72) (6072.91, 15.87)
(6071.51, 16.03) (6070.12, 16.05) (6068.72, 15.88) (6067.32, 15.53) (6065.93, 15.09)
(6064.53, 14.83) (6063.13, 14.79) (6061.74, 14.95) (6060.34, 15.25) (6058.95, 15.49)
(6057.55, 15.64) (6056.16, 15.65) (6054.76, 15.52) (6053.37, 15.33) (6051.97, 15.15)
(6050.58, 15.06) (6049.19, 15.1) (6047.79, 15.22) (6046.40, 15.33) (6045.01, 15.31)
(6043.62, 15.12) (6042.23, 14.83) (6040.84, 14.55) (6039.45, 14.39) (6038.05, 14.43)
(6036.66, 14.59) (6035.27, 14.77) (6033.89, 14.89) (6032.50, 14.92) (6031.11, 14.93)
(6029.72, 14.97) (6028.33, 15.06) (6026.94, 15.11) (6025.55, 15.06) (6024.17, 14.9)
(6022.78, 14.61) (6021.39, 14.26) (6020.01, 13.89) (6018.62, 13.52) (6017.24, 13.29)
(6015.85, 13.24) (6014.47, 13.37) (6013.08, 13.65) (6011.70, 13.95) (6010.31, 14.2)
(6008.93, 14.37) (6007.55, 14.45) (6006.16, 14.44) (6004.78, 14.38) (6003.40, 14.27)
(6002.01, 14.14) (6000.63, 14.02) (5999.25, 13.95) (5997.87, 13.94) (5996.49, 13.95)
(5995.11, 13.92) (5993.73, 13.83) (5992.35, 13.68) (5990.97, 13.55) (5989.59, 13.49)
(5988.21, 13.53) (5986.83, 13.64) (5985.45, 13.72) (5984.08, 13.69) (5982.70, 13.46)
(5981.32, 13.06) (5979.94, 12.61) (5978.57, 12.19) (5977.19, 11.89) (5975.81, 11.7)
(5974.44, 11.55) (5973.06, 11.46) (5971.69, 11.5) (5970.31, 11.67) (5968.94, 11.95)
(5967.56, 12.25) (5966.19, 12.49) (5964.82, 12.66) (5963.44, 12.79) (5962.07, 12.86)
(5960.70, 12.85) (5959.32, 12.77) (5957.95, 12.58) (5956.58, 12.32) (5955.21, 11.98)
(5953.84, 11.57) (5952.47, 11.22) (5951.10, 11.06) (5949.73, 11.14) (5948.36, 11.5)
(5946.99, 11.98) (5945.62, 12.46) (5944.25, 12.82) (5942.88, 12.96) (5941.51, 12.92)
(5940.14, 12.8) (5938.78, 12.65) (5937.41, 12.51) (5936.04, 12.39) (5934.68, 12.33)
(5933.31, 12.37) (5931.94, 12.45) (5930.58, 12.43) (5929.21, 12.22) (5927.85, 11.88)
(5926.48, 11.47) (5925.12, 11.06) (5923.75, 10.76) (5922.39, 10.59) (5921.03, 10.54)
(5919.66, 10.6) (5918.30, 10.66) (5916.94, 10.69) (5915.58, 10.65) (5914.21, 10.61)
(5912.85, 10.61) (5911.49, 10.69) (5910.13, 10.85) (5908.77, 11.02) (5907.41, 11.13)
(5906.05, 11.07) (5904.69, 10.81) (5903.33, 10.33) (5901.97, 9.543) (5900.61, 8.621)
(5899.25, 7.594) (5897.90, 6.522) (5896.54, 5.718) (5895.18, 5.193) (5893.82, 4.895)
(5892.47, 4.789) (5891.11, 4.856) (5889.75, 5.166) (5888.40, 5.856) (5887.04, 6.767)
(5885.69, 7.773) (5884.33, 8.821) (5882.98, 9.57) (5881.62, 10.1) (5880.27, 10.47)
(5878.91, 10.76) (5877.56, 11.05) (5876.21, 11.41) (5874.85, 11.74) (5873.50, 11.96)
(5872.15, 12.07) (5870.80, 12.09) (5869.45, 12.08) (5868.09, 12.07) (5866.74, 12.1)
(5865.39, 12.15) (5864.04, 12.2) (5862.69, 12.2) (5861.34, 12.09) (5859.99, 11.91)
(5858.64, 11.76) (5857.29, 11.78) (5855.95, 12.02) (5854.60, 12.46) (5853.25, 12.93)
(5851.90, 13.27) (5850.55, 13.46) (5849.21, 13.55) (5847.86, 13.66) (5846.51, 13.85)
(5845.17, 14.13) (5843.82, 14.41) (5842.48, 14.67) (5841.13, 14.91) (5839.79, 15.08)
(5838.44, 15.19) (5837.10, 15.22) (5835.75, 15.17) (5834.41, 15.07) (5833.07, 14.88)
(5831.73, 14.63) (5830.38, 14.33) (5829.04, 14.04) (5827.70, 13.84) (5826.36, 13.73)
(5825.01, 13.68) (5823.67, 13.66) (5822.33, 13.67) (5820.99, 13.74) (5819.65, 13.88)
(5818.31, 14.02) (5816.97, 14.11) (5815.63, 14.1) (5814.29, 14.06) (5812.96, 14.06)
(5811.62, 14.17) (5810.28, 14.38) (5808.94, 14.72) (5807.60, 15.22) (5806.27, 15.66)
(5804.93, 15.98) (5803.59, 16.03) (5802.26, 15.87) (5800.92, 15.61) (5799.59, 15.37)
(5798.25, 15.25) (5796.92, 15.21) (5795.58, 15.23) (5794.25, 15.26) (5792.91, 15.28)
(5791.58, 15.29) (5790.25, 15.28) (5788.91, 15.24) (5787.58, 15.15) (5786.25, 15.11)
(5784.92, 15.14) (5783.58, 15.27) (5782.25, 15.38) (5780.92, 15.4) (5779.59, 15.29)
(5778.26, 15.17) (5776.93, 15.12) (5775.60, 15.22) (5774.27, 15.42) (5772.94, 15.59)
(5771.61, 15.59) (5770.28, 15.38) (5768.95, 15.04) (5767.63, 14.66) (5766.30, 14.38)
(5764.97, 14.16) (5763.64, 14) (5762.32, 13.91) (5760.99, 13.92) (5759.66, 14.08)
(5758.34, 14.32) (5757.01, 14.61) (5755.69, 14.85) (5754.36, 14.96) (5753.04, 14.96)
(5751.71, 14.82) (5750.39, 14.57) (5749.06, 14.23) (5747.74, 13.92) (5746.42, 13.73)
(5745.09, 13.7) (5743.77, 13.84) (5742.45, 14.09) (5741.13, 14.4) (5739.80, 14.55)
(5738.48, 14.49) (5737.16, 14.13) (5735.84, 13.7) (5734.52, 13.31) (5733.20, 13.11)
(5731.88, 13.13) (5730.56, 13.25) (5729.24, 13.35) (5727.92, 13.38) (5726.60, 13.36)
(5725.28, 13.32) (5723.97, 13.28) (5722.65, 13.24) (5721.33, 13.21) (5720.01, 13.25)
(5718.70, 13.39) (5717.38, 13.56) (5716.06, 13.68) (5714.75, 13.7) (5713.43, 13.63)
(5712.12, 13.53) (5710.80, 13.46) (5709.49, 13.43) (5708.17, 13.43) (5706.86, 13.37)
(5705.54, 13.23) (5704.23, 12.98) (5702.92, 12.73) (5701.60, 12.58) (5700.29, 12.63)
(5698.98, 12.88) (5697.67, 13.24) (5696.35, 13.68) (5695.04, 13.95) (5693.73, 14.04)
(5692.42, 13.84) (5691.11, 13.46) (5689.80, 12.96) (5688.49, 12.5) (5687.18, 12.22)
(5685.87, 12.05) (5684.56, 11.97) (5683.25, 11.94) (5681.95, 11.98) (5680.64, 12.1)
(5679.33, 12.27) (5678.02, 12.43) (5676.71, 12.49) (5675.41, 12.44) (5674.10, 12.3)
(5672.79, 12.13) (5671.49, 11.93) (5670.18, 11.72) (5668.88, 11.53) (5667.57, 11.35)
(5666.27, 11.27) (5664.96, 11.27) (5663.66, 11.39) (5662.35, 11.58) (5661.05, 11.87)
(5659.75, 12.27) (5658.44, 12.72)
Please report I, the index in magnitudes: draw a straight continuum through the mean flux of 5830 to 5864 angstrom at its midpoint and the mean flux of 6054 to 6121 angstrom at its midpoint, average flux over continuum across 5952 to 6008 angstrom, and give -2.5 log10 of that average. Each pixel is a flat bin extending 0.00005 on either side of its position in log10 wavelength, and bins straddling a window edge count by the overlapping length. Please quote 0.14 mag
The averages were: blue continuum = 13.7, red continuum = 15.6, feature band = 13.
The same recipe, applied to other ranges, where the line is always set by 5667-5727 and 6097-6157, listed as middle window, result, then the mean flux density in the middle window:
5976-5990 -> 0.11 mag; 13.1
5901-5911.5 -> 0.30 mag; 10.6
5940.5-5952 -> 0.18 mag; 12.1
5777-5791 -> -0.14 mag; 15.2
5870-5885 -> 0.26 mag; 10.9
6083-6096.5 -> -0.07 mag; 16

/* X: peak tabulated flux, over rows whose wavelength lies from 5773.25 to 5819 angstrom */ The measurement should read 16.03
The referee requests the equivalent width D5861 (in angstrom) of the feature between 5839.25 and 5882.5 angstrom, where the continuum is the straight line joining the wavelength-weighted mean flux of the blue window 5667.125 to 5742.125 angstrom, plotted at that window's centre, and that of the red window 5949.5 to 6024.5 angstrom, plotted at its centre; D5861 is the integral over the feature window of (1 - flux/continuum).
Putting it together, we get 2.0 angstrom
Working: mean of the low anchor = 13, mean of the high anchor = 13.1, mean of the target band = 12.5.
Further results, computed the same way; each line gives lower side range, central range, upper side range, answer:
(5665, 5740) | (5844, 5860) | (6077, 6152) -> 1.00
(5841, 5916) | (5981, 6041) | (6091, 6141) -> -3.78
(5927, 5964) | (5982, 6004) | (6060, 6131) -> -0.81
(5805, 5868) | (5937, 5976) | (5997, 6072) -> 5.93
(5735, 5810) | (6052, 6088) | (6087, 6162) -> -0.90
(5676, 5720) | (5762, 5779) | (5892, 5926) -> -4.50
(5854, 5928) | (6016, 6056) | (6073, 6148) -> -3.38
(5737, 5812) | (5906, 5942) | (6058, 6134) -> 8.77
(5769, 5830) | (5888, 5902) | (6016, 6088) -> 8.29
